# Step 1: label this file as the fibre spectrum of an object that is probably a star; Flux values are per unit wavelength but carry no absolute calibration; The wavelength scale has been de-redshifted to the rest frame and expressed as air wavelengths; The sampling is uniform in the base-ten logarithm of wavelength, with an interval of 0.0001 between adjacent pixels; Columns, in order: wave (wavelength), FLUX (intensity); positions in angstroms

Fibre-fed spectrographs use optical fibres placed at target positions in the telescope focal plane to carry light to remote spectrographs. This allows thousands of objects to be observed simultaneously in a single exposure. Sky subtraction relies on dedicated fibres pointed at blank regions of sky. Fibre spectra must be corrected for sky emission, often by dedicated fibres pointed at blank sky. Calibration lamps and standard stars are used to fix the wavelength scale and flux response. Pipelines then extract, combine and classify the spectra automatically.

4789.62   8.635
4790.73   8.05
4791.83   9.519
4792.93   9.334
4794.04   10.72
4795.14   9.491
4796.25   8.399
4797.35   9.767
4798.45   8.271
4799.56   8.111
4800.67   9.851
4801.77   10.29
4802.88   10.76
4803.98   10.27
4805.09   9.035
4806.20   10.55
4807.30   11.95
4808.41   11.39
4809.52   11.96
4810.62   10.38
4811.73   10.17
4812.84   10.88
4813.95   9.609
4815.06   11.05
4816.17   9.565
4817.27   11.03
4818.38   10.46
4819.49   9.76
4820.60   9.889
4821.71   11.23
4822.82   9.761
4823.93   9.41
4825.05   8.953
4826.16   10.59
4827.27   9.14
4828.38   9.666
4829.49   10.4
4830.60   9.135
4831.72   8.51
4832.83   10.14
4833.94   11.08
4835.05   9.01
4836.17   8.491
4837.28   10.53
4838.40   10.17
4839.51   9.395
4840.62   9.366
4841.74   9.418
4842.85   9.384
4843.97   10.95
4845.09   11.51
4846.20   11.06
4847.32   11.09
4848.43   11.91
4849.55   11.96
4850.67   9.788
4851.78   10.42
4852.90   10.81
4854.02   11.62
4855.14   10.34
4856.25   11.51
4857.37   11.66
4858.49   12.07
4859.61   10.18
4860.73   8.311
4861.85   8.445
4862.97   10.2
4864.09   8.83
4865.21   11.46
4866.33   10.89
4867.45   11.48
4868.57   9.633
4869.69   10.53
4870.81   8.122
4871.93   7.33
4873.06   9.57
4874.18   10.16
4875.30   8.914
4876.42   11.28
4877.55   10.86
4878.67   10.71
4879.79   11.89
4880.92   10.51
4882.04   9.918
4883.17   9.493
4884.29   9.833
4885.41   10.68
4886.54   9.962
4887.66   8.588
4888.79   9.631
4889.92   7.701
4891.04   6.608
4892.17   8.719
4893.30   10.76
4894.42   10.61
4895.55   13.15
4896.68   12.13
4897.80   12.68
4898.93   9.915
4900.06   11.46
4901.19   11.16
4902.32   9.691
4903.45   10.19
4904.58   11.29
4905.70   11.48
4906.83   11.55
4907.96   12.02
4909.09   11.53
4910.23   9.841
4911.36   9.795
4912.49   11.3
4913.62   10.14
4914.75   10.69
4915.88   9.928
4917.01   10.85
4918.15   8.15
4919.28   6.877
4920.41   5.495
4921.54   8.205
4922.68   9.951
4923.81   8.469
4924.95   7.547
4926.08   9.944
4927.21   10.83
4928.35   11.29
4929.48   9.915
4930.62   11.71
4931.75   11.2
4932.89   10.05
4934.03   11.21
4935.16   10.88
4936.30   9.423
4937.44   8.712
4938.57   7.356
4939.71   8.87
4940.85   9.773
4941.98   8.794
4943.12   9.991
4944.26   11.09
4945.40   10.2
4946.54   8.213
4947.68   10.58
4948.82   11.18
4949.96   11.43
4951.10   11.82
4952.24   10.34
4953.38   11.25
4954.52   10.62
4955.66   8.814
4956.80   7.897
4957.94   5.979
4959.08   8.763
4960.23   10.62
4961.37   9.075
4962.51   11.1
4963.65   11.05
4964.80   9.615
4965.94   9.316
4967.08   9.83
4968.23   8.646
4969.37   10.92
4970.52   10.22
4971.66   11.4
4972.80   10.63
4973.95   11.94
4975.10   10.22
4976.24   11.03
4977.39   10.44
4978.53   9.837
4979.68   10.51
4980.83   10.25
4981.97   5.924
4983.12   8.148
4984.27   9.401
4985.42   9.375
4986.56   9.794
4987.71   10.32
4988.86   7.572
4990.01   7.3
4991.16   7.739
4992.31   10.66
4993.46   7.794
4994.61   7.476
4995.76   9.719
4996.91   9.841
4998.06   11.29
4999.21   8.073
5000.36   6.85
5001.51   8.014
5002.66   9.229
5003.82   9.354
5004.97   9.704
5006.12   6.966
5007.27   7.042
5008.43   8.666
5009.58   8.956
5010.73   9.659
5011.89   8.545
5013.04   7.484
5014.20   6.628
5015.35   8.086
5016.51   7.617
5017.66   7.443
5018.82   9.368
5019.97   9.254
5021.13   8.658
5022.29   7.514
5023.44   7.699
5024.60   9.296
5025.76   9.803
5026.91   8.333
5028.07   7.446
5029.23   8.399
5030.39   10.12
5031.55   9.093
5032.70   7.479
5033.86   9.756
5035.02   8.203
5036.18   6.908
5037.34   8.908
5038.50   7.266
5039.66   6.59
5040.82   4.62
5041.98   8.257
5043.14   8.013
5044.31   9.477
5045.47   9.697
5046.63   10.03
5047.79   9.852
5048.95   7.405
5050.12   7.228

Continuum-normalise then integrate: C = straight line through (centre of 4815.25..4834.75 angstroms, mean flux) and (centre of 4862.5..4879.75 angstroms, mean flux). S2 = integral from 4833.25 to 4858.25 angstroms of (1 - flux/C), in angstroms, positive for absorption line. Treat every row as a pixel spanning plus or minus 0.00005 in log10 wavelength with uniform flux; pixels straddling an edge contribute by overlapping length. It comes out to -1.4 angstroms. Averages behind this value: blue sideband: 9.94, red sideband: 10.1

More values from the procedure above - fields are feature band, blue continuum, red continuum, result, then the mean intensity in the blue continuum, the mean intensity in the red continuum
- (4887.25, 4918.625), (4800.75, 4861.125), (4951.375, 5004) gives -1.68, 10.3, 9.45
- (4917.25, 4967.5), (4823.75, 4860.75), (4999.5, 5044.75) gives -2.82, 10.3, 8.22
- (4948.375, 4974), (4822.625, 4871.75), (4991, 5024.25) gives -3.17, 10.1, 8.47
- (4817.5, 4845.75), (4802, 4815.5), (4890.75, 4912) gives 2.17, 10.7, 10.8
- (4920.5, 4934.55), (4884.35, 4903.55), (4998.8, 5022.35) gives -0.34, 10.2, 8.26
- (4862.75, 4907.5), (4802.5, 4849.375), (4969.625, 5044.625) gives -2.34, 10.2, 8.74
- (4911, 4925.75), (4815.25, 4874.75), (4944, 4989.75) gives 1.38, 10.1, 9.86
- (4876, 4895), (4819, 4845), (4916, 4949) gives -0.41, 9.78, 9.53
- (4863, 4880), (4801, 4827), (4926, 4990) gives 0.17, 10.4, 9.89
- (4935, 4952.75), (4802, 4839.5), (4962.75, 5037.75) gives -1.06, 10.1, 8.97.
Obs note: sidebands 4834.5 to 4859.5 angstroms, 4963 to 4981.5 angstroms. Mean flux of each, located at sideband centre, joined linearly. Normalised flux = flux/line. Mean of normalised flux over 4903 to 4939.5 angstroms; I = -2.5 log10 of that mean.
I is 0.05 mag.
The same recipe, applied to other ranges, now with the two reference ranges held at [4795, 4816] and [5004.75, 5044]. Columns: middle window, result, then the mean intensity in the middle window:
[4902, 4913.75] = -0.18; 10.9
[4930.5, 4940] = -0.11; 9.88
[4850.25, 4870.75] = -0.08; 10.4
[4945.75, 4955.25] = -0.20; 10.6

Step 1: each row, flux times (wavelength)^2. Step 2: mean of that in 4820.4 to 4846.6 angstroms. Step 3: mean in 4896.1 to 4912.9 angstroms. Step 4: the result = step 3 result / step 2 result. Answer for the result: 1.2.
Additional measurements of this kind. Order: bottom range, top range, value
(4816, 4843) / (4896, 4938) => 1.08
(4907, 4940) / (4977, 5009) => 0.93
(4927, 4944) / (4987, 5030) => 0.87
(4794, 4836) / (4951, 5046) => 0.96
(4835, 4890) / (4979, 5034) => 0.90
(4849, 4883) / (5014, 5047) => 0.86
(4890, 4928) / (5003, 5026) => 0.87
